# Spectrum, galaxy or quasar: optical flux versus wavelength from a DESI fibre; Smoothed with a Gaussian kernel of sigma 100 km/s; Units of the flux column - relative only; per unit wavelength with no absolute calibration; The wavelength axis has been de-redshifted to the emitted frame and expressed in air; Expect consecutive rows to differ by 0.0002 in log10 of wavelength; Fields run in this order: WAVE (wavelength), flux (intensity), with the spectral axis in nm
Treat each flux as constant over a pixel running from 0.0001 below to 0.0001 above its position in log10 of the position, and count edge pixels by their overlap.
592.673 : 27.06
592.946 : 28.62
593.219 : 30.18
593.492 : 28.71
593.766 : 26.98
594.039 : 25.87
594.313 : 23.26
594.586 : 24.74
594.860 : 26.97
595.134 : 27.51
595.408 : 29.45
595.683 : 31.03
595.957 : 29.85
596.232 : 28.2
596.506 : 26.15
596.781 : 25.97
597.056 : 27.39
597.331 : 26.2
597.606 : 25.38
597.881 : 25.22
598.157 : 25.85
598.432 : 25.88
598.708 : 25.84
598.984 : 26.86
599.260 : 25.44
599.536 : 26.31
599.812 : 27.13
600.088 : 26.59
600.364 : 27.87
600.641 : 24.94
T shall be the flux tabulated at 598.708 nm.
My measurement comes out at 25.84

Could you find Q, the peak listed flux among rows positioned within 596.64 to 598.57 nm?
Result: 27.39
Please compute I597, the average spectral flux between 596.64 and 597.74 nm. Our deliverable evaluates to 26.2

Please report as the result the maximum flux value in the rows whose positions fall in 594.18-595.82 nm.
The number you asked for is 31.03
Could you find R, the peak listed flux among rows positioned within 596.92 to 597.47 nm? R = 27.39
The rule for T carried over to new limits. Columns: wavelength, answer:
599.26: 25.44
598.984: 26.86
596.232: 28.2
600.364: 27.87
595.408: 29.45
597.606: 25.38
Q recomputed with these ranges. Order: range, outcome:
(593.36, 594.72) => 28.71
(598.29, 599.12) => 26.86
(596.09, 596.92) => 28.2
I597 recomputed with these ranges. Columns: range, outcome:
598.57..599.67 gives 26.1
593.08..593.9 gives 28.6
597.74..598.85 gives 25.7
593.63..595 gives 25.6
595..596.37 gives 29.2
